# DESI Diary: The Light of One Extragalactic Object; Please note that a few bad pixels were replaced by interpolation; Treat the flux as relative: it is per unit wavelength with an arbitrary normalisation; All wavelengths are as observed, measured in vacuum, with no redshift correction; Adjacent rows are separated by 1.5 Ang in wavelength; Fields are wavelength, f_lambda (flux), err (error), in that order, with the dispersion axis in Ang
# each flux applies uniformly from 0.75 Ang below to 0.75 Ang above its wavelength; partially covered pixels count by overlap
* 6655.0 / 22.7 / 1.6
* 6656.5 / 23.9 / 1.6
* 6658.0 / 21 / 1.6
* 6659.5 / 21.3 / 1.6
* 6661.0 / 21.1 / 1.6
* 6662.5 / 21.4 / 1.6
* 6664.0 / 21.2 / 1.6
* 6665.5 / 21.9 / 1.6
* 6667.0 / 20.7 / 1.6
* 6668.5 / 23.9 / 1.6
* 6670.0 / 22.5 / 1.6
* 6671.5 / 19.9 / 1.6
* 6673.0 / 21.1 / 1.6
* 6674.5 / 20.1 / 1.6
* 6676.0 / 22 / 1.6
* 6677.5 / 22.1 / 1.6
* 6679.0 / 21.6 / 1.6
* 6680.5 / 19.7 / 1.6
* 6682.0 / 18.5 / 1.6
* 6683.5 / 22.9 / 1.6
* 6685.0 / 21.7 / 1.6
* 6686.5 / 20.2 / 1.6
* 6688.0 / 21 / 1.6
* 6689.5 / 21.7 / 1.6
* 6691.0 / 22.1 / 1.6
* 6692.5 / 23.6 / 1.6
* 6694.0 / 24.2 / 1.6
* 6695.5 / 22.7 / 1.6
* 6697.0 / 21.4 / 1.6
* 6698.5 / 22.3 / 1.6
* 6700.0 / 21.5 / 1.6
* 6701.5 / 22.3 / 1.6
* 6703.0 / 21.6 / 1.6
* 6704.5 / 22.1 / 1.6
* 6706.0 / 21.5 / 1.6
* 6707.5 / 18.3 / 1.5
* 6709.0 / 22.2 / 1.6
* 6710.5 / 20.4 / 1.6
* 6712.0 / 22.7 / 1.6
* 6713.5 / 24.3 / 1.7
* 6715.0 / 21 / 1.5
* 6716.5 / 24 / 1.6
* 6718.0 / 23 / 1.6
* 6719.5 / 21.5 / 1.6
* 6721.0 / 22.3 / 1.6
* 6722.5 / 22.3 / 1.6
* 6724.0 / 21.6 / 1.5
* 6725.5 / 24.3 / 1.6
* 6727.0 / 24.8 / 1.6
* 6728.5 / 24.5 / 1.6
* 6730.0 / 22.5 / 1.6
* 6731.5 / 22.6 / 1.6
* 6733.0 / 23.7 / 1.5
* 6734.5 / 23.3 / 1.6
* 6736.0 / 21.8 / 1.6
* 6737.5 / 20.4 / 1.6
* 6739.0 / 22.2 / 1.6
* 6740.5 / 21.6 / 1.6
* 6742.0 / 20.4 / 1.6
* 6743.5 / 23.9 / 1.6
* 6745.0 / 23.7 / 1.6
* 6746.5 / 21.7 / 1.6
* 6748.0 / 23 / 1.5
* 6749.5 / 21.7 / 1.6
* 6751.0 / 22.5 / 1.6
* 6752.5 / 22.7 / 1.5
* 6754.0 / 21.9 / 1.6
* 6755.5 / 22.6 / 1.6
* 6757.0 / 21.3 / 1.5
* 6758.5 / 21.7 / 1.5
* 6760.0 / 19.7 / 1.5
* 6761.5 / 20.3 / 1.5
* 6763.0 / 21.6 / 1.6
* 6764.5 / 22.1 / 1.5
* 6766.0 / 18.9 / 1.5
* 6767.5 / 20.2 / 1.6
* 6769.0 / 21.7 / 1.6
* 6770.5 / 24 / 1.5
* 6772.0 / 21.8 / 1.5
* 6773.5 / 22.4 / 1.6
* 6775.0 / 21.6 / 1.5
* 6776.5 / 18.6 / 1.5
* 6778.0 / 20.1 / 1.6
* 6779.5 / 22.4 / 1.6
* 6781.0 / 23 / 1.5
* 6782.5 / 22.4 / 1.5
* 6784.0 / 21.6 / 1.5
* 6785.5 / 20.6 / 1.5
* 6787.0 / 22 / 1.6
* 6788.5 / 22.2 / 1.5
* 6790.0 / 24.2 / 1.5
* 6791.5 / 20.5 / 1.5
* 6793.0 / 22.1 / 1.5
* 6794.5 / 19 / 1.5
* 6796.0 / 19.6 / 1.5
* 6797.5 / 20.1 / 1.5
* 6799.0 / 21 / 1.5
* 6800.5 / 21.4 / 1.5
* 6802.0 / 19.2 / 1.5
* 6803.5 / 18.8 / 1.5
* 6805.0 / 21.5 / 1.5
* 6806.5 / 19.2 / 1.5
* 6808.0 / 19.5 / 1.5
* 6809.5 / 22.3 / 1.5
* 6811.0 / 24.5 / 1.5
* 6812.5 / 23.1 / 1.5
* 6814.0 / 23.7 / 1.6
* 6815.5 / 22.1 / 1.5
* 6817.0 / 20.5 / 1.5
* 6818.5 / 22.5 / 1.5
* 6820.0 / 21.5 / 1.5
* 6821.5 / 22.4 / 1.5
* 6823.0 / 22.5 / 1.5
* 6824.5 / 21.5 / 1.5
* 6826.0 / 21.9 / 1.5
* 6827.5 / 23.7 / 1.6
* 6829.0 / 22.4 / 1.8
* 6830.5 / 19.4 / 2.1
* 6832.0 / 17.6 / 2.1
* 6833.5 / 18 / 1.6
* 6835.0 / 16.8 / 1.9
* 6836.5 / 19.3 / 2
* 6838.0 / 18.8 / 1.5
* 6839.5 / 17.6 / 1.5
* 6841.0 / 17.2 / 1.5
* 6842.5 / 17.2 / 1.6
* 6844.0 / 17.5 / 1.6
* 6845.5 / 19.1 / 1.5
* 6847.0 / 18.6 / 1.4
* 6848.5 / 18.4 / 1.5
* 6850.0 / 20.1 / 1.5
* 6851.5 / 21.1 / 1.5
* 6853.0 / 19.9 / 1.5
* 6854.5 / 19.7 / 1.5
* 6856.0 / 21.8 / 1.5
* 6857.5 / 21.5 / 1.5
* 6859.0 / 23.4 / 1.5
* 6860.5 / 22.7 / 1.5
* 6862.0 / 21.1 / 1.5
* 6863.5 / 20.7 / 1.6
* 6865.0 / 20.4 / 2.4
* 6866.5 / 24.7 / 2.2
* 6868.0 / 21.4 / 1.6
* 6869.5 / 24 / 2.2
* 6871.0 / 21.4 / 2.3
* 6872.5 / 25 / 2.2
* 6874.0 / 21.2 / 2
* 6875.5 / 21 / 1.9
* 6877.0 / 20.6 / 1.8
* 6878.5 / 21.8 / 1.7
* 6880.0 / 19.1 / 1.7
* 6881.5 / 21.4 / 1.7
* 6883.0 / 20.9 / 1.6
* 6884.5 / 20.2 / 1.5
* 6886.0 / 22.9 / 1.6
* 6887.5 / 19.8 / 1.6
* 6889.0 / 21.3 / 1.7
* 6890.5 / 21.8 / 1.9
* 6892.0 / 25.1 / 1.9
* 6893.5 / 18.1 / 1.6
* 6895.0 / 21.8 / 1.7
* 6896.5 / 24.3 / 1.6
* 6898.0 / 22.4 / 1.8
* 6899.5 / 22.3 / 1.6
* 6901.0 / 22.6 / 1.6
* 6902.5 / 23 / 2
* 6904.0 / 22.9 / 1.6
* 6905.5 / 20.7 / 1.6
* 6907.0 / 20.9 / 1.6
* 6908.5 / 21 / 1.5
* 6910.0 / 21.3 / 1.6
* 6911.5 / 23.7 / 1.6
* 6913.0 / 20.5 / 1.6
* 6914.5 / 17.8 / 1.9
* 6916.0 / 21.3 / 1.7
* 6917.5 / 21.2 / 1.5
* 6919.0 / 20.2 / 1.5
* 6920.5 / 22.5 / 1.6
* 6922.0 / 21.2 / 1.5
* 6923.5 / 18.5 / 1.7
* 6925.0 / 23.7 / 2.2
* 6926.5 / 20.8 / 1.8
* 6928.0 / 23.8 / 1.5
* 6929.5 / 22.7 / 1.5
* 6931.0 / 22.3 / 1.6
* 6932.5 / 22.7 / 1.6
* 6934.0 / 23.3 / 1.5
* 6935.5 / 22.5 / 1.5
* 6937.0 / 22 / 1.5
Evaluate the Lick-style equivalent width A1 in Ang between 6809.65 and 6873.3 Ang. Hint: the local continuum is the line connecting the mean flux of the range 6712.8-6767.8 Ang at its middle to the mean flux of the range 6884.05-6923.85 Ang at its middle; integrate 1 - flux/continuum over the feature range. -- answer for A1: 2.6 Ang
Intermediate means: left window 22.2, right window 21.5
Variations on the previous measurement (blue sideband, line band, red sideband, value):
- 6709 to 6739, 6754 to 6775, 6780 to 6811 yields 0.33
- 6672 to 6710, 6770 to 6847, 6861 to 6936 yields 2.99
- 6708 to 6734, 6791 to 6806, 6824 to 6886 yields 0.82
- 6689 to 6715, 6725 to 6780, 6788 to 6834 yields -0.84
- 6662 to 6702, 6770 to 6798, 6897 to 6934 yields 0.25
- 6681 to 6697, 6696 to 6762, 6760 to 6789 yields -1.70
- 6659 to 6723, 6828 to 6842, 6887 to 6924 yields 1.90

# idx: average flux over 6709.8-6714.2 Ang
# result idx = 22.5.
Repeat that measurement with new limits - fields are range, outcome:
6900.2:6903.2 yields 22.8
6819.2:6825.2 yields 22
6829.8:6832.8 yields 18.5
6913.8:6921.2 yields 20.6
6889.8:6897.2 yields 22.2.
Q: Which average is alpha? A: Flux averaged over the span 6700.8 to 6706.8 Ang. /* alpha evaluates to 21.8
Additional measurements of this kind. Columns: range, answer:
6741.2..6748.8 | 22.5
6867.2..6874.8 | 22.6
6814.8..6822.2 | 21.8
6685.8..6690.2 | 21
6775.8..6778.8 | 19.4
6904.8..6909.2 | 20.9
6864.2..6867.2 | 22.5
